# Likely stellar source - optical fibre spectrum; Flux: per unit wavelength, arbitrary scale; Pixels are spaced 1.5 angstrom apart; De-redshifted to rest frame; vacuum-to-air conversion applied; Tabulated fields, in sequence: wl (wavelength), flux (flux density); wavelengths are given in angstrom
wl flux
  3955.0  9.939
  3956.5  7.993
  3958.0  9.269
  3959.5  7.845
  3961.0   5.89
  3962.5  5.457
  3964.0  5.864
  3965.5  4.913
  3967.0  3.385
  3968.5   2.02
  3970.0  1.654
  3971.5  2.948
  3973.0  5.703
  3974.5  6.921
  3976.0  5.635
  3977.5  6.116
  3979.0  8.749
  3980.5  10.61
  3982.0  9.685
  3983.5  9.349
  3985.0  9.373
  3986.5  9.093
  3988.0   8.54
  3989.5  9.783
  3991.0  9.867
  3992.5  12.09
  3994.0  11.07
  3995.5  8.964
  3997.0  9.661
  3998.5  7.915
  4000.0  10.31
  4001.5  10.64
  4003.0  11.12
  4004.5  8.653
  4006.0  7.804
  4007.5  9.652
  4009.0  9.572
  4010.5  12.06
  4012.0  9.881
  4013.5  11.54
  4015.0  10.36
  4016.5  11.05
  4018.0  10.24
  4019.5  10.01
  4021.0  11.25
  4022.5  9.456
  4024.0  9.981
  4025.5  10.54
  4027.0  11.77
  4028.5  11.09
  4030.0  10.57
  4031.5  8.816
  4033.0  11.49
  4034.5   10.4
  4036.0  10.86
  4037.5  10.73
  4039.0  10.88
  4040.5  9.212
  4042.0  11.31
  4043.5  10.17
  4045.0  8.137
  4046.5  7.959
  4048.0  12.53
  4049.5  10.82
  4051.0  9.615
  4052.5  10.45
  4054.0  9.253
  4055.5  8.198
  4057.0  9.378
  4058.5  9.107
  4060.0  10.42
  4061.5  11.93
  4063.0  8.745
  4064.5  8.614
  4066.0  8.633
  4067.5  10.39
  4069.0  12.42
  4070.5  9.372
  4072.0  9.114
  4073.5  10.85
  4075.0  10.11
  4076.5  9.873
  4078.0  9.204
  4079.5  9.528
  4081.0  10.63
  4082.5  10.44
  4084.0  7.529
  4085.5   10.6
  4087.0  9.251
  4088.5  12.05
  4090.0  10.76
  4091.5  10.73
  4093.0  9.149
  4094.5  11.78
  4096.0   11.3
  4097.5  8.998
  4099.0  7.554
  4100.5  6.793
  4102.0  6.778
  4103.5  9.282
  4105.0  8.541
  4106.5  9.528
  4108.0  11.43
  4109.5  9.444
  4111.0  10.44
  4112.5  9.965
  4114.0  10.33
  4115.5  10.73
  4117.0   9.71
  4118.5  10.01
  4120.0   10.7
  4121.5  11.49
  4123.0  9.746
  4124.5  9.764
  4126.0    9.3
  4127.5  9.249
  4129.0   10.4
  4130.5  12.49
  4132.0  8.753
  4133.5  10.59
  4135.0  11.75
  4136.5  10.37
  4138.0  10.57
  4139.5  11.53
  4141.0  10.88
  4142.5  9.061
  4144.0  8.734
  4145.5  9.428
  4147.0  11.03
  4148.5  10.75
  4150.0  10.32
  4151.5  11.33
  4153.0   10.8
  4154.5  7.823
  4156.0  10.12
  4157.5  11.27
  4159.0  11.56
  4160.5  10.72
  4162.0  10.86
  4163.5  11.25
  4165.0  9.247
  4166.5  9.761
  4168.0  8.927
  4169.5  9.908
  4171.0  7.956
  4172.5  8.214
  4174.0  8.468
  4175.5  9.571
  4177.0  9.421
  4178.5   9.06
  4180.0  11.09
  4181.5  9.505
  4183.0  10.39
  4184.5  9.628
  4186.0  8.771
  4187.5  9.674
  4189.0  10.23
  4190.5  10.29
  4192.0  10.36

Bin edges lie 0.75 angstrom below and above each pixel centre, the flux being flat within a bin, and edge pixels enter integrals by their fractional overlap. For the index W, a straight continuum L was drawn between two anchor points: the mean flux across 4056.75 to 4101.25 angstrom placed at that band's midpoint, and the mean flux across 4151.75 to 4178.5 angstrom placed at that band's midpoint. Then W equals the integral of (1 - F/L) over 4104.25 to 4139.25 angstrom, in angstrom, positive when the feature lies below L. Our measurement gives -1.6 angstrom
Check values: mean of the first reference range 9.85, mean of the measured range 10.2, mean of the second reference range 9.77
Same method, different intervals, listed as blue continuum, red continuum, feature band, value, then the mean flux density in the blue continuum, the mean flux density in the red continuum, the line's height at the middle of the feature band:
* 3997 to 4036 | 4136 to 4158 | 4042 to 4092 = 1.61 angstrom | 10.2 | 10.3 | 10.3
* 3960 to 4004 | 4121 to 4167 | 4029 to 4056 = -4.40 angstrom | 7.71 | 10.4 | 8.69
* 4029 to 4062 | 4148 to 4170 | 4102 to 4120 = 0.66 angstrom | 10.1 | 10.3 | 10.2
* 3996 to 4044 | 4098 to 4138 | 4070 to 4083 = 0.14 angstrom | 10.3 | 9.82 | 10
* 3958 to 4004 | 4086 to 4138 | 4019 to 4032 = -2.94 angstrom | 7.74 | 9.99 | 8.5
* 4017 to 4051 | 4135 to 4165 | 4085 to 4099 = 0.07 angstrom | 10.4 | 10.4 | 10.4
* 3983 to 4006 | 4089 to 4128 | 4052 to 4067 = 0.41 angstrom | 9.7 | 9.77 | 9.74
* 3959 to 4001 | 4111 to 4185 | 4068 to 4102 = -2.74 angstrom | 7.5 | 10.1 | 9.12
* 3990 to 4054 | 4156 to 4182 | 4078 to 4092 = -0.07 angstrom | 10.2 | 9.82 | 10.1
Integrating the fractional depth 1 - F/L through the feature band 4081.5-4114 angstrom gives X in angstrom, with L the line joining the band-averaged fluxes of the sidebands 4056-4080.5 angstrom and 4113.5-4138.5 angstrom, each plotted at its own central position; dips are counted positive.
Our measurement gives 1.4 angstrom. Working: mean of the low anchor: 9.85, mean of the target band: 9.66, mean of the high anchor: 10.3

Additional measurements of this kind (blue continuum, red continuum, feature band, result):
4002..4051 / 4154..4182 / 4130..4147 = -0.9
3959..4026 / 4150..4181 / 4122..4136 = -1.0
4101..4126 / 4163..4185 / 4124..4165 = -3.1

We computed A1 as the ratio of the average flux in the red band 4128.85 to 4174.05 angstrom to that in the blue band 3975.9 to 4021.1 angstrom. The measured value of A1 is 1.05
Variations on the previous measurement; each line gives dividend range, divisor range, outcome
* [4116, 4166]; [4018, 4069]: 1.02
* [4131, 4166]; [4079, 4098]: 1.02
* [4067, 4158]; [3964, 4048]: 1.10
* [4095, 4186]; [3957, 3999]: 1.33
